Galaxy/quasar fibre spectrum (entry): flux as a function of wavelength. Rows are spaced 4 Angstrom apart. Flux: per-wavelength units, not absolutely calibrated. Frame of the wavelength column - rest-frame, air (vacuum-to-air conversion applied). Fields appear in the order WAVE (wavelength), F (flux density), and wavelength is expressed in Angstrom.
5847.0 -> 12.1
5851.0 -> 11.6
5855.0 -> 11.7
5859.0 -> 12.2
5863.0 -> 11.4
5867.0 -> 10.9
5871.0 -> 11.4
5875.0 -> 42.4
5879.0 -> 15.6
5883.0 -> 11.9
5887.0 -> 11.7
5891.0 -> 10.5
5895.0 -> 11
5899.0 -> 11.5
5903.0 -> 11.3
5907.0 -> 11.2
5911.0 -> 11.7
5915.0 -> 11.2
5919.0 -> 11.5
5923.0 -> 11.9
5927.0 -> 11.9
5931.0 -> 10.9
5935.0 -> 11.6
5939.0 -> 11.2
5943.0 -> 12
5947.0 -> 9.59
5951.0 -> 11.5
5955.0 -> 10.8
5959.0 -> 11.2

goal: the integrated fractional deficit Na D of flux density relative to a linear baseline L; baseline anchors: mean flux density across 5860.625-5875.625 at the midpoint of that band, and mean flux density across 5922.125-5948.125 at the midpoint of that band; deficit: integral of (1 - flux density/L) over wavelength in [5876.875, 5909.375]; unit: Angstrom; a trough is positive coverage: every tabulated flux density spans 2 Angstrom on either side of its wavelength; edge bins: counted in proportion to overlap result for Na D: 6.1 Angstrom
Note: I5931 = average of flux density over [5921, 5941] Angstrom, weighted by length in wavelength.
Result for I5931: 11.5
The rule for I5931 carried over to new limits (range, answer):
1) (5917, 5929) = 11.8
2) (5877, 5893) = 12.4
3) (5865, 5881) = 20.1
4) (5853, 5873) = 11.5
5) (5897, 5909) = 11.3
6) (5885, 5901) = 11.2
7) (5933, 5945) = 11.6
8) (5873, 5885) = 23.3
